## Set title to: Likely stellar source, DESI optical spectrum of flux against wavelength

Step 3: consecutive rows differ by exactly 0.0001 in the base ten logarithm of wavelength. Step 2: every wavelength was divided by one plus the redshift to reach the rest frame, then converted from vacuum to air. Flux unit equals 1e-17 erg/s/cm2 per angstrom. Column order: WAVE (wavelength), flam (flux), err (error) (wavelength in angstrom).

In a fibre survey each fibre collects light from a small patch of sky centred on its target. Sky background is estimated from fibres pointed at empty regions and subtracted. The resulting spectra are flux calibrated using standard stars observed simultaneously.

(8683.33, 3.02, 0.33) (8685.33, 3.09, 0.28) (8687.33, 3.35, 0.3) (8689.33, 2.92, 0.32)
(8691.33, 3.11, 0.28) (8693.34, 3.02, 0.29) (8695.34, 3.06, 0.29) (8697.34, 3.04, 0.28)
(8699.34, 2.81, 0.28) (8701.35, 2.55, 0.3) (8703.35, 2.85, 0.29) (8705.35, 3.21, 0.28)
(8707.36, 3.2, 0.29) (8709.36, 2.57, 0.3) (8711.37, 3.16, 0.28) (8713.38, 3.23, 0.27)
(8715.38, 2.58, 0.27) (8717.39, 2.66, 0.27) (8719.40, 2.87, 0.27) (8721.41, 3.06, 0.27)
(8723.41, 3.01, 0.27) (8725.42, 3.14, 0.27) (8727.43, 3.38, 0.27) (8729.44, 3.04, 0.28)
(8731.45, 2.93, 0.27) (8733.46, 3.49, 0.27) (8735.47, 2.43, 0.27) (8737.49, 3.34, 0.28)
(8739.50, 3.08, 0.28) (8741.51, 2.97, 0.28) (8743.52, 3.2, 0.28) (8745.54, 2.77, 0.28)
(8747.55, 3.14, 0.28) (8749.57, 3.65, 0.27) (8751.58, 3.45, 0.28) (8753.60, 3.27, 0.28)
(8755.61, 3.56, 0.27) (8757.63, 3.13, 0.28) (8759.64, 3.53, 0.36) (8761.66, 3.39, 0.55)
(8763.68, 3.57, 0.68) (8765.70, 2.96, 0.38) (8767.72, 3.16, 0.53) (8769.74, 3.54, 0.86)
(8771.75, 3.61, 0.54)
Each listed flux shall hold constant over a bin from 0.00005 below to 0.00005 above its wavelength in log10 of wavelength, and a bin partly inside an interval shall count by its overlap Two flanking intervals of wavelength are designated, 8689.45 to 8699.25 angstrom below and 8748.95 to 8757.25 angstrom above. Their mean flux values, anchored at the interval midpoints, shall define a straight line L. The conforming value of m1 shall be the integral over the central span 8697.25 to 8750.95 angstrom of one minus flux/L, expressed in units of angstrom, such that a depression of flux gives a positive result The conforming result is 3.68 angstrom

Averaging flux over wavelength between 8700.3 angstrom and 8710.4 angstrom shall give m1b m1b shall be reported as 2.88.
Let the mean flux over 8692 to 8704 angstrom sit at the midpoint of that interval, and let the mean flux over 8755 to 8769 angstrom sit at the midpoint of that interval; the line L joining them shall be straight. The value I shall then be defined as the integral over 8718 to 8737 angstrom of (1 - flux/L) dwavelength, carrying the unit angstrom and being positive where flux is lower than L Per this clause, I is 0.3 angstrom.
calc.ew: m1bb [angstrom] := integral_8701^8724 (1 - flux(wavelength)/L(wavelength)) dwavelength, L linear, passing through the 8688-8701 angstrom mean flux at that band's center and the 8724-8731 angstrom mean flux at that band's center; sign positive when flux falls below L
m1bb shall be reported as 1.1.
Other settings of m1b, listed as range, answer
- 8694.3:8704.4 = 2.87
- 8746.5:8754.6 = 3.37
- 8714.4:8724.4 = 2.84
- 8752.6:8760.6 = 3.38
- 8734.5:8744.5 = 3.01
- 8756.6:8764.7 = 3.4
